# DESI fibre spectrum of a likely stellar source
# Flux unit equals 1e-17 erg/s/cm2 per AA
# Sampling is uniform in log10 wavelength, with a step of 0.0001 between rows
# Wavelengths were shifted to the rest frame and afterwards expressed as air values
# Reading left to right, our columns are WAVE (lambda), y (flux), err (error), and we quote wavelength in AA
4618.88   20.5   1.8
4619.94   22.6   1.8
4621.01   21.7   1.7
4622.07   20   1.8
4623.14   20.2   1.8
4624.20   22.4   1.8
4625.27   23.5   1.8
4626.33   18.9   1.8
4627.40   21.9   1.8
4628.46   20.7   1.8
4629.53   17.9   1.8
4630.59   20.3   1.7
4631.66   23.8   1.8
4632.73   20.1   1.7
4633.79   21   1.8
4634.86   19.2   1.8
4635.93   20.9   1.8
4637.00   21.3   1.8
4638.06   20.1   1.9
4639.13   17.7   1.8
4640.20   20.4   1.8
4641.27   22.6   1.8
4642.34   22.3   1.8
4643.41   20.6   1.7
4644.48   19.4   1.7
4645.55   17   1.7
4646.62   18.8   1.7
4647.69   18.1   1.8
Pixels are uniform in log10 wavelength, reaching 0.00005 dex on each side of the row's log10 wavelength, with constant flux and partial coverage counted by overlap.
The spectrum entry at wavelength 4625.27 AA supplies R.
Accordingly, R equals 23.5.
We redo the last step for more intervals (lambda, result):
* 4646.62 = 18.8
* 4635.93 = 20.9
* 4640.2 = 20.4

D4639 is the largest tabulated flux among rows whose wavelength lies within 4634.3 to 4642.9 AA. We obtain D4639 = 22.6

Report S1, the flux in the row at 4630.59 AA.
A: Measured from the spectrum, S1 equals 20.3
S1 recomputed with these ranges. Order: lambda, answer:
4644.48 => 19.4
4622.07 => 20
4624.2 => 22.4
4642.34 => 22.3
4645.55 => 17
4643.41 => 20.6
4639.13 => 17.7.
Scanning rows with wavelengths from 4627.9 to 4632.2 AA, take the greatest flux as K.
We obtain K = 23.8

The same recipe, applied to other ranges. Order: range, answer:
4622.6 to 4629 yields 23.5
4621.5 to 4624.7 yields 22.4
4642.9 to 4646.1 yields 20.6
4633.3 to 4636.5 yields 21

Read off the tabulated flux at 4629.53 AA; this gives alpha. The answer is 17.9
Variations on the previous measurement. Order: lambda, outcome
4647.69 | 18.1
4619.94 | 22.6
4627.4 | 21.9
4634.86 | 19.2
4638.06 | 20.1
